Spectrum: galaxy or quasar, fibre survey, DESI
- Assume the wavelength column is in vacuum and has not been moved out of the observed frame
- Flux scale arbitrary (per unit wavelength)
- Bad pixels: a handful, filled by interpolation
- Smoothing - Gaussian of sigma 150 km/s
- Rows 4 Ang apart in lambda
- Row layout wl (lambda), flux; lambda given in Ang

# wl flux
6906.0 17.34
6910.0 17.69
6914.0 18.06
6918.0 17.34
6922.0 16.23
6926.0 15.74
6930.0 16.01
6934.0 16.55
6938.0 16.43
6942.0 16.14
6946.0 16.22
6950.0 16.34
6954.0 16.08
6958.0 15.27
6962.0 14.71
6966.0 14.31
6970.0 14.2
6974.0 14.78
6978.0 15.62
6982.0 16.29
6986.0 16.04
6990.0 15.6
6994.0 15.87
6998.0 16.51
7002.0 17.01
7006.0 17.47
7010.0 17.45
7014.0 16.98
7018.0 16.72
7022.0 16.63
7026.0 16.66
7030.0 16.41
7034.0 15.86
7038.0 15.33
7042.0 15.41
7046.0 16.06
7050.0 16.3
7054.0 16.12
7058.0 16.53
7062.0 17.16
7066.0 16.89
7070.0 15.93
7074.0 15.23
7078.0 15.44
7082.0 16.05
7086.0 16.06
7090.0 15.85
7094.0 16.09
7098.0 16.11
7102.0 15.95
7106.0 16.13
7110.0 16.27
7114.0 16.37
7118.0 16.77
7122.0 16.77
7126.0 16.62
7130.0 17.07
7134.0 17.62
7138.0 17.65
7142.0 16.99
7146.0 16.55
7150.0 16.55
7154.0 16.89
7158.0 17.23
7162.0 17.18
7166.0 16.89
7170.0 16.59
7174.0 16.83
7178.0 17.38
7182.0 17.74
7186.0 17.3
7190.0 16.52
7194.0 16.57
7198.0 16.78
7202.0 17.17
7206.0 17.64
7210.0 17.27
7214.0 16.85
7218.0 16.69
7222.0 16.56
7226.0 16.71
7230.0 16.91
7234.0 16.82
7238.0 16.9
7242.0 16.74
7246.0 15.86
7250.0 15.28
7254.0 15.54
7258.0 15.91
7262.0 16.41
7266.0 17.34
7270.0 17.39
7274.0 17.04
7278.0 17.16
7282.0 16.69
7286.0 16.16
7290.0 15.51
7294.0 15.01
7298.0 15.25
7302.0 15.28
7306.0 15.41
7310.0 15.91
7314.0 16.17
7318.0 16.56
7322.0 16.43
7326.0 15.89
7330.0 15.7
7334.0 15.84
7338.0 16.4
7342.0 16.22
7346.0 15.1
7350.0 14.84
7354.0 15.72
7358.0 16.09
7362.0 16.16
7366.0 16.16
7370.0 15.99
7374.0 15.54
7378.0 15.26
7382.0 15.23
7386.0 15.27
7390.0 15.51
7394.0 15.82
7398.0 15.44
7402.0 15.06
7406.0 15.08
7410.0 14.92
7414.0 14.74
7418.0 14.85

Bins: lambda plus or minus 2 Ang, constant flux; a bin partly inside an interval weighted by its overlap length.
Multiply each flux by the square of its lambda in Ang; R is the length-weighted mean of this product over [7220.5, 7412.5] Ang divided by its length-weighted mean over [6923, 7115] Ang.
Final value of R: 1.1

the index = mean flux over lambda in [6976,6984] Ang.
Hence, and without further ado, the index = 16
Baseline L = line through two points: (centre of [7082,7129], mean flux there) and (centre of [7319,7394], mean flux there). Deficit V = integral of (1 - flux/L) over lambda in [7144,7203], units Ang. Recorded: -2.9 Ang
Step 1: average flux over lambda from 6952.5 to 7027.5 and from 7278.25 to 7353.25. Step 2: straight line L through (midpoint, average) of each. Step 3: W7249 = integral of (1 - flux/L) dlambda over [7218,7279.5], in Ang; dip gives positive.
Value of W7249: -2.7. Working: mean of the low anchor 16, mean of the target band 16.6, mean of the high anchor 15.8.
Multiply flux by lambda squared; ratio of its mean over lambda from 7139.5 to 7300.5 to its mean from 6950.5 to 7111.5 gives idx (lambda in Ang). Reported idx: 1.10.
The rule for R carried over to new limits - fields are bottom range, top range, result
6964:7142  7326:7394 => 1.05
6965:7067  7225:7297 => 1.09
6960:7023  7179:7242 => 1.13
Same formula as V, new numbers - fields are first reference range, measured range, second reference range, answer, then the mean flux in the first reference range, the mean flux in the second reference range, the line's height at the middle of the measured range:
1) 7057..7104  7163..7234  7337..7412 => -4.8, 16.1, 15.6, 15.9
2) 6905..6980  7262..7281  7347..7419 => -1.9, 16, 15.4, 15.6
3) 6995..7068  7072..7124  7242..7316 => 1.0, 16.5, 16.1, 16.4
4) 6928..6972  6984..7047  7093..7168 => -1.3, 15.7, 16.7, 16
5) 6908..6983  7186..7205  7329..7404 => -1.3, 16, 15.6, 15.8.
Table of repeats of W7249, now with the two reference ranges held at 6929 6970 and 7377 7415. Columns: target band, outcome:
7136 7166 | -2.9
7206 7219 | -1.4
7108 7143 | -3.1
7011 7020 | -0.7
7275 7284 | -0.9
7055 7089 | -1.2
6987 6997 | -0.1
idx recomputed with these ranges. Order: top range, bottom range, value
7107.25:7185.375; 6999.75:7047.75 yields 1.06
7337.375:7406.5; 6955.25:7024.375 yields 1.09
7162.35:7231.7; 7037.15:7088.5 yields 1.10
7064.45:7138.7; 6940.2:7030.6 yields 1.05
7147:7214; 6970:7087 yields 1.10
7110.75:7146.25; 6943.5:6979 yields 1.16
